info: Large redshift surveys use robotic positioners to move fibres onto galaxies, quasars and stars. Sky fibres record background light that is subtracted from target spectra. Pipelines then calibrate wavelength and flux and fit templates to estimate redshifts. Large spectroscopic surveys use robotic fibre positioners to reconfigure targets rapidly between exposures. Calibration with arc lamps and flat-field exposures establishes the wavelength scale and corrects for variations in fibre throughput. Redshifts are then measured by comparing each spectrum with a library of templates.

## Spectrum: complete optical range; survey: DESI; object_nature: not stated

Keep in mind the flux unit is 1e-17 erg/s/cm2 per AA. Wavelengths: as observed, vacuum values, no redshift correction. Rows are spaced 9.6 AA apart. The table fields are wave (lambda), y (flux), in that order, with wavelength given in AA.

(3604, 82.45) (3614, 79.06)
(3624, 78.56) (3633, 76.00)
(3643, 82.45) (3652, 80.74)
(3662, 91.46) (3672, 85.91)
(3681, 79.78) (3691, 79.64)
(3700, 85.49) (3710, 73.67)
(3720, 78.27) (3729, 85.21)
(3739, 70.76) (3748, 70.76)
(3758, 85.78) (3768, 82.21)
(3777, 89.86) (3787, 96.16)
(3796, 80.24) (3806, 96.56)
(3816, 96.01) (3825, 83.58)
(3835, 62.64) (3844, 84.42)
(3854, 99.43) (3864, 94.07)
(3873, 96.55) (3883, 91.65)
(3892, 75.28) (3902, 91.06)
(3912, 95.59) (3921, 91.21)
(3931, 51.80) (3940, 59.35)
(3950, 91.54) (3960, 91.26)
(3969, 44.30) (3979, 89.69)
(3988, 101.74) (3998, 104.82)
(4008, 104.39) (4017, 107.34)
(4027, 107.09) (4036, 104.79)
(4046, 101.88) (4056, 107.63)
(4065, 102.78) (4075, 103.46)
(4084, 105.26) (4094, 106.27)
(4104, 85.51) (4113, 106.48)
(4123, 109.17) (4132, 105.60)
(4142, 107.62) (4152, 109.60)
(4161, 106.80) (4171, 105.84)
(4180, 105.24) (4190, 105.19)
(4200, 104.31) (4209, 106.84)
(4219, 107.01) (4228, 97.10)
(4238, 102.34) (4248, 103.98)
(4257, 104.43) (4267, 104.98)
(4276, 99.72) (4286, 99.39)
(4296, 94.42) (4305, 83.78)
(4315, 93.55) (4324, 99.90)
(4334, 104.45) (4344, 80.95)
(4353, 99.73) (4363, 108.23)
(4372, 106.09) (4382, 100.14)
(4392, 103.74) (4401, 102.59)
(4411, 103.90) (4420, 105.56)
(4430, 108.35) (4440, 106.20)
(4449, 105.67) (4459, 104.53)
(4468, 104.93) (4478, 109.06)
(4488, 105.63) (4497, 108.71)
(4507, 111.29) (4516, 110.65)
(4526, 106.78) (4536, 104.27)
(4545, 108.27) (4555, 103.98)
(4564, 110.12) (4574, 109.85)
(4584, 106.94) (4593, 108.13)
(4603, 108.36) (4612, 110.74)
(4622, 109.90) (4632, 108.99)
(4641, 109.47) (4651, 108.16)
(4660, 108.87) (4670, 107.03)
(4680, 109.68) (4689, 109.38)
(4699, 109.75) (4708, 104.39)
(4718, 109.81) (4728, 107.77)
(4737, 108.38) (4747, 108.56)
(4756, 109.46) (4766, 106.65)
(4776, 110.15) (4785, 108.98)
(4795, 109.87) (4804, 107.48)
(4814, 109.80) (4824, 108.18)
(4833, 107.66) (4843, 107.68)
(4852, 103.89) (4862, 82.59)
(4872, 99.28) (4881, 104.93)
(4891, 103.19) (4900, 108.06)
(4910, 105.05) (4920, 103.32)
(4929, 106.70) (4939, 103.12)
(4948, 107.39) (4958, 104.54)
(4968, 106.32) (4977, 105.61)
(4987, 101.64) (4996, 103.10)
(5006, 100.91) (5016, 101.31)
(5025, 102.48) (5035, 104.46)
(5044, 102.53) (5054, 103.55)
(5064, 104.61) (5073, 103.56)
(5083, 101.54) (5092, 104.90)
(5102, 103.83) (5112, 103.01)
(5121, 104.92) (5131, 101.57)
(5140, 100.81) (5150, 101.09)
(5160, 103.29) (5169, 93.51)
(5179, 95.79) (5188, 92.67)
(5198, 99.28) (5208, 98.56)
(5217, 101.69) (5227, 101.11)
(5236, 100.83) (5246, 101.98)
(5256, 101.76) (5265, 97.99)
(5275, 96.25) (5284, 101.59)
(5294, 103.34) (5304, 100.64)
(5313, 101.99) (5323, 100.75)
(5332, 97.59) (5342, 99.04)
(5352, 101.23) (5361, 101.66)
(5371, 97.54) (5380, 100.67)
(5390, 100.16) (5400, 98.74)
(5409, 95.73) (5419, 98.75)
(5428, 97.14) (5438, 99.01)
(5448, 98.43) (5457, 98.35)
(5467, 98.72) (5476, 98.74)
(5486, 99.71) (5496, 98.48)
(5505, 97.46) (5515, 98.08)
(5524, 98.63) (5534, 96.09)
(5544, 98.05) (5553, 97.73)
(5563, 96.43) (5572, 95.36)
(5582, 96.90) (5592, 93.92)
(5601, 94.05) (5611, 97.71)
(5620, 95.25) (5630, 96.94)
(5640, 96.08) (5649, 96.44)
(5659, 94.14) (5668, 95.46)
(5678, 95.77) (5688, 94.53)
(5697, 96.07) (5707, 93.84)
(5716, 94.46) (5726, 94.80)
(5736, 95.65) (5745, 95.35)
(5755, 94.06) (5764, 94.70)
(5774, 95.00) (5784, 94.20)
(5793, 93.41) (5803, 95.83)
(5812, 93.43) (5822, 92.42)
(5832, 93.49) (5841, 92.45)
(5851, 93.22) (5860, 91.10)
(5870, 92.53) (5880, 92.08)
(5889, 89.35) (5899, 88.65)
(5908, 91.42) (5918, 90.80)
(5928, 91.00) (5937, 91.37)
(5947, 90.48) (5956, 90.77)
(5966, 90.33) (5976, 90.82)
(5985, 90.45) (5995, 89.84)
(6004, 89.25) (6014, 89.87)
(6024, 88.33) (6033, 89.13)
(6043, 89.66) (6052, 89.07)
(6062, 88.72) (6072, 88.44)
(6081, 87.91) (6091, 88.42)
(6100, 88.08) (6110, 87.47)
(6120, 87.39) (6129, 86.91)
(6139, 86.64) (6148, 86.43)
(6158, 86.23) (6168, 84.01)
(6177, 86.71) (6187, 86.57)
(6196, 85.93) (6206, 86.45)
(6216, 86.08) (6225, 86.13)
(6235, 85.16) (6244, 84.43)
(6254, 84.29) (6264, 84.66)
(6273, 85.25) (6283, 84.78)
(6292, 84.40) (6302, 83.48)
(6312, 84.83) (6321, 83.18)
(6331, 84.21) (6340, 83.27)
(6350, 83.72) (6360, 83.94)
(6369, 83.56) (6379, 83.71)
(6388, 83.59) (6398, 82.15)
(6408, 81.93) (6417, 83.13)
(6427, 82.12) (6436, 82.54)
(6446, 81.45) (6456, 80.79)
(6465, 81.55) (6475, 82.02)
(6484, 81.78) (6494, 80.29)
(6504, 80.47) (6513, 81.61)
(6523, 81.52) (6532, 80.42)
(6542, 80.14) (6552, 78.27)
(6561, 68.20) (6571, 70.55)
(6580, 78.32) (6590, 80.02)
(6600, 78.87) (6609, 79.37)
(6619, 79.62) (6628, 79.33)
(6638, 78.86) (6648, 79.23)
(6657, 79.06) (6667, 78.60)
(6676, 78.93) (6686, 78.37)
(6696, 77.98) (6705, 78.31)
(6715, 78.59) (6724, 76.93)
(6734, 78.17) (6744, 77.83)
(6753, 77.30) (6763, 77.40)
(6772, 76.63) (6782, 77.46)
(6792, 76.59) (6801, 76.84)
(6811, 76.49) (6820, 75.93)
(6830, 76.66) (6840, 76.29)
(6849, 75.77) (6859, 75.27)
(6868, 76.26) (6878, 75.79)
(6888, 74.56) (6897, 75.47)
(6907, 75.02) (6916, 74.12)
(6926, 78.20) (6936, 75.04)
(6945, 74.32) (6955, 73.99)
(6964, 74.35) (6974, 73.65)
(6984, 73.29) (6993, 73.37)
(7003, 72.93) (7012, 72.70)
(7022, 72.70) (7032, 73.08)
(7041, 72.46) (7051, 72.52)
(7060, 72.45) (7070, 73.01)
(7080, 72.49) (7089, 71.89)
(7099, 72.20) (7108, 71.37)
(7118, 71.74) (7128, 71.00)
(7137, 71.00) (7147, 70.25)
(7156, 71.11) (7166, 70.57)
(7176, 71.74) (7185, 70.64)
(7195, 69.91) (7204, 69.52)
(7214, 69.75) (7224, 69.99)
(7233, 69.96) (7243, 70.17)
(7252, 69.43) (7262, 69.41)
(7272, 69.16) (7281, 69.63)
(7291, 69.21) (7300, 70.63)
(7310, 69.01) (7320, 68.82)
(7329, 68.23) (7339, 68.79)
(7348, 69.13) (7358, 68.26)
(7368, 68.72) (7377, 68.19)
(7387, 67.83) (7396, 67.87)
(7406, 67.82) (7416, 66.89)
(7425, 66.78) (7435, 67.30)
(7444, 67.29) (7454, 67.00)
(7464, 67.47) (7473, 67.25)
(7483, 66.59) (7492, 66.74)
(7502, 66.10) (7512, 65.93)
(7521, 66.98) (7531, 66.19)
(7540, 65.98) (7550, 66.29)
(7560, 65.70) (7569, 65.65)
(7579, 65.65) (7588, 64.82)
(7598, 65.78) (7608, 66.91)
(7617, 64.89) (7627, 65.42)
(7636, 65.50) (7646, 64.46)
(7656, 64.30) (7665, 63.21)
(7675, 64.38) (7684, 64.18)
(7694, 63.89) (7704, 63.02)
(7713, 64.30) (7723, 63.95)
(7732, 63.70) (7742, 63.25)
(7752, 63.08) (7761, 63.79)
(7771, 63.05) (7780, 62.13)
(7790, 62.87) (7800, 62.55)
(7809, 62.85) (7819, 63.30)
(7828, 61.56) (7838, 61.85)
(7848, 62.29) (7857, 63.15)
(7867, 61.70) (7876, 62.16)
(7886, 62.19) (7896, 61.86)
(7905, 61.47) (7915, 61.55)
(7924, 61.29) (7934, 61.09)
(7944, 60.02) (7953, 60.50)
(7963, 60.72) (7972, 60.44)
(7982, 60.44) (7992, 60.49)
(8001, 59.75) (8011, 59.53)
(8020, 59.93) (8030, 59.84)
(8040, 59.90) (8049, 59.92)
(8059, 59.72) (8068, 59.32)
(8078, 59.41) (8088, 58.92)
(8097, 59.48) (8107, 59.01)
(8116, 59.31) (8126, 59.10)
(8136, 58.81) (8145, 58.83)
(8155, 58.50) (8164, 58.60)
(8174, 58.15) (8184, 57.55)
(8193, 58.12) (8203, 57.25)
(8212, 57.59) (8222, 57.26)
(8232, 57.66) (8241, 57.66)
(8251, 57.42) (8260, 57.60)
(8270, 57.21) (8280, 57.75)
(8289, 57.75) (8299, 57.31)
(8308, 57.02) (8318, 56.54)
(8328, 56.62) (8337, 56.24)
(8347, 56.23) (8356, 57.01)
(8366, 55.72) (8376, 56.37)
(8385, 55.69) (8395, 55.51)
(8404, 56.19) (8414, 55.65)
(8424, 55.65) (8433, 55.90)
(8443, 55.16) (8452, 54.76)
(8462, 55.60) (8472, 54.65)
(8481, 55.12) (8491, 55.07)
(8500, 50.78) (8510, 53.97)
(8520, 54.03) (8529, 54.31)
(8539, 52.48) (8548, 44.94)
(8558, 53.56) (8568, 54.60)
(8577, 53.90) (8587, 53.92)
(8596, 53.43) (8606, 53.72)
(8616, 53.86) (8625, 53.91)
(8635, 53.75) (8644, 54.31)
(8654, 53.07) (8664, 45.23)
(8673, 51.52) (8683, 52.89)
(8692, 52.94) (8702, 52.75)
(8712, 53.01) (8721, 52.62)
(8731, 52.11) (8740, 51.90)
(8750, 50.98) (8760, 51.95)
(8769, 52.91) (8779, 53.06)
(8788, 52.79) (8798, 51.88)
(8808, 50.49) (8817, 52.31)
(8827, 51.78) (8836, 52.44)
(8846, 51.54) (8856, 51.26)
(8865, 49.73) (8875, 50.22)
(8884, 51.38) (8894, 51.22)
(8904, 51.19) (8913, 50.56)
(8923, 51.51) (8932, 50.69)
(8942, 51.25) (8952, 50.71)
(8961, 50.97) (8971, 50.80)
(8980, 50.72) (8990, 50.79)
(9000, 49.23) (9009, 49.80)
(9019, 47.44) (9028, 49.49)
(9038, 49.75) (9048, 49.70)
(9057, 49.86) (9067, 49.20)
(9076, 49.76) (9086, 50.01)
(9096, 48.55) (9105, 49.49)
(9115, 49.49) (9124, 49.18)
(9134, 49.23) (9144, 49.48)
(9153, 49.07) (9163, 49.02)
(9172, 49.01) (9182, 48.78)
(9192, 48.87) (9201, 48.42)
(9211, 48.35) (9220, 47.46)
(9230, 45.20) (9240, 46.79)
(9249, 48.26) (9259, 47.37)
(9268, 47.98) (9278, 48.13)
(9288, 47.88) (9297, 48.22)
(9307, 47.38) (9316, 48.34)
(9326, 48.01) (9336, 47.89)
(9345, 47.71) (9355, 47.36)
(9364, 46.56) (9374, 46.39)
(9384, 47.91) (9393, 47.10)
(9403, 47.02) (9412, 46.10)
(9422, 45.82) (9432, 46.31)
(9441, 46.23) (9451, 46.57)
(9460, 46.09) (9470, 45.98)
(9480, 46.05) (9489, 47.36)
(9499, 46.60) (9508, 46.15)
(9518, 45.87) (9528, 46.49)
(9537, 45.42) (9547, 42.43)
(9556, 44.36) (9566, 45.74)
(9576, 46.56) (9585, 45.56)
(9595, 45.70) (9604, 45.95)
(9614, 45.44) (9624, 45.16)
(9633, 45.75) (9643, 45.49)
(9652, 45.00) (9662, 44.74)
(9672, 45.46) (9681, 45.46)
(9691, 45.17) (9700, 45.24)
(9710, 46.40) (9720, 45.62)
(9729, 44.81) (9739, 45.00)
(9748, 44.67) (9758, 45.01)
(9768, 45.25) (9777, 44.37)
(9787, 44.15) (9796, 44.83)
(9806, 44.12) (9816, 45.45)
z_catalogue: 0.000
